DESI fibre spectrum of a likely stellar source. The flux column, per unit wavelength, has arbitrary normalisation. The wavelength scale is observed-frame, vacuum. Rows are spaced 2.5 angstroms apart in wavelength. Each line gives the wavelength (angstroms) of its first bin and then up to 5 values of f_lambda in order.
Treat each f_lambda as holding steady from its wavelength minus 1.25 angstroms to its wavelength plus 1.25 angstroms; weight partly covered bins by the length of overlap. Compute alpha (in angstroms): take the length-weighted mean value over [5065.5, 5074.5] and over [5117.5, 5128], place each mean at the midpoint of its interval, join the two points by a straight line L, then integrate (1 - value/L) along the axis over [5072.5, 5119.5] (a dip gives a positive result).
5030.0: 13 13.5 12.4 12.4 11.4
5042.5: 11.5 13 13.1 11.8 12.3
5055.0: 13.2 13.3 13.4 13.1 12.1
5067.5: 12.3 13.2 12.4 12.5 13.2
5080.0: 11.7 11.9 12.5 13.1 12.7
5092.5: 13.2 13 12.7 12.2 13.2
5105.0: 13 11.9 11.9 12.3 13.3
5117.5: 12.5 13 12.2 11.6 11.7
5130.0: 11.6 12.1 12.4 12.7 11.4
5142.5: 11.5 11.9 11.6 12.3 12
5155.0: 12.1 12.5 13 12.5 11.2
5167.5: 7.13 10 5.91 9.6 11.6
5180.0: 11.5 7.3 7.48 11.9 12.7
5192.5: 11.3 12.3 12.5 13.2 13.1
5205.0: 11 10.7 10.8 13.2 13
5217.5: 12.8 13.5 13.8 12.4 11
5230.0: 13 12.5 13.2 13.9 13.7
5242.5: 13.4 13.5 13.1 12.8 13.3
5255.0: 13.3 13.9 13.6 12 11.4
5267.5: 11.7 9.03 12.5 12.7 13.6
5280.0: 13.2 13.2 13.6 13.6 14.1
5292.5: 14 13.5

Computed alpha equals -0.8 angstroms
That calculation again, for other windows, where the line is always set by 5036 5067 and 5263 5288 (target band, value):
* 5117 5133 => 0.5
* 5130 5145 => 0.6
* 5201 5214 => 0.7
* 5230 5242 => -0.8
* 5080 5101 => -0.2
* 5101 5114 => 0.0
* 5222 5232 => 0.0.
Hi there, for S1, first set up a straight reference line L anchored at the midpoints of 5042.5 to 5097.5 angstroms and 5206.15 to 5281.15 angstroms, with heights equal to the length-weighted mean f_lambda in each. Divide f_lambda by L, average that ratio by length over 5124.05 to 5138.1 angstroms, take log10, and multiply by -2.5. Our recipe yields 0.061 mag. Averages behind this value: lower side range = 12.7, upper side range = 12.7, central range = 12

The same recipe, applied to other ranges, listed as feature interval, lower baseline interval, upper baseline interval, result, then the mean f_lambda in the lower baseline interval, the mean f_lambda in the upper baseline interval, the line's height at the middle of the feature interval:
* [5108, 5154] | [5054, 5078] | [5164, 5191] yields -0.11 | 12.9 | 9.62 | 11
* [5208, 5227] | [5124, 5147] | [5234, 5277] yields -0.01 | 11.9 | 12.8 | 12.5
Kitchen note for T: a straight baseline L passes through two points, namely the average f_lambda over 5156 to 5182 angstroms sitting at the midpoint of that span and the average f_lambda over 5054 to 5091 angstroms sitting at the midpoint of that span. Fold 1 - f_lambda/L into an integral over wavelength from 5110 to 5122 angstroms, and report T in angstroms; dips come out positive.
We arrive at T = -1.0 angstroms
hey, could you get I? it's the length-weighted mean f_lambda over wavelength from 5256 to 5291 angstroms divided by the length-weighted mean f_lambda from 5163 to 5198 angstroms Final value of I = 1.3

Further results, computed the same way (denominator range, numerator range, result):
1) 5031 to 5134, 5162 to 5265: 0.95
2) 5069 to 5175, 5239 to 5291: 1.08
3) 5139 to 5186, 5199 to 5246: 1.19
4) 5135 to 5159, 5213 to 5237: 1.07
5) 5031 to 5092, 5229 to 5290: 1.03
